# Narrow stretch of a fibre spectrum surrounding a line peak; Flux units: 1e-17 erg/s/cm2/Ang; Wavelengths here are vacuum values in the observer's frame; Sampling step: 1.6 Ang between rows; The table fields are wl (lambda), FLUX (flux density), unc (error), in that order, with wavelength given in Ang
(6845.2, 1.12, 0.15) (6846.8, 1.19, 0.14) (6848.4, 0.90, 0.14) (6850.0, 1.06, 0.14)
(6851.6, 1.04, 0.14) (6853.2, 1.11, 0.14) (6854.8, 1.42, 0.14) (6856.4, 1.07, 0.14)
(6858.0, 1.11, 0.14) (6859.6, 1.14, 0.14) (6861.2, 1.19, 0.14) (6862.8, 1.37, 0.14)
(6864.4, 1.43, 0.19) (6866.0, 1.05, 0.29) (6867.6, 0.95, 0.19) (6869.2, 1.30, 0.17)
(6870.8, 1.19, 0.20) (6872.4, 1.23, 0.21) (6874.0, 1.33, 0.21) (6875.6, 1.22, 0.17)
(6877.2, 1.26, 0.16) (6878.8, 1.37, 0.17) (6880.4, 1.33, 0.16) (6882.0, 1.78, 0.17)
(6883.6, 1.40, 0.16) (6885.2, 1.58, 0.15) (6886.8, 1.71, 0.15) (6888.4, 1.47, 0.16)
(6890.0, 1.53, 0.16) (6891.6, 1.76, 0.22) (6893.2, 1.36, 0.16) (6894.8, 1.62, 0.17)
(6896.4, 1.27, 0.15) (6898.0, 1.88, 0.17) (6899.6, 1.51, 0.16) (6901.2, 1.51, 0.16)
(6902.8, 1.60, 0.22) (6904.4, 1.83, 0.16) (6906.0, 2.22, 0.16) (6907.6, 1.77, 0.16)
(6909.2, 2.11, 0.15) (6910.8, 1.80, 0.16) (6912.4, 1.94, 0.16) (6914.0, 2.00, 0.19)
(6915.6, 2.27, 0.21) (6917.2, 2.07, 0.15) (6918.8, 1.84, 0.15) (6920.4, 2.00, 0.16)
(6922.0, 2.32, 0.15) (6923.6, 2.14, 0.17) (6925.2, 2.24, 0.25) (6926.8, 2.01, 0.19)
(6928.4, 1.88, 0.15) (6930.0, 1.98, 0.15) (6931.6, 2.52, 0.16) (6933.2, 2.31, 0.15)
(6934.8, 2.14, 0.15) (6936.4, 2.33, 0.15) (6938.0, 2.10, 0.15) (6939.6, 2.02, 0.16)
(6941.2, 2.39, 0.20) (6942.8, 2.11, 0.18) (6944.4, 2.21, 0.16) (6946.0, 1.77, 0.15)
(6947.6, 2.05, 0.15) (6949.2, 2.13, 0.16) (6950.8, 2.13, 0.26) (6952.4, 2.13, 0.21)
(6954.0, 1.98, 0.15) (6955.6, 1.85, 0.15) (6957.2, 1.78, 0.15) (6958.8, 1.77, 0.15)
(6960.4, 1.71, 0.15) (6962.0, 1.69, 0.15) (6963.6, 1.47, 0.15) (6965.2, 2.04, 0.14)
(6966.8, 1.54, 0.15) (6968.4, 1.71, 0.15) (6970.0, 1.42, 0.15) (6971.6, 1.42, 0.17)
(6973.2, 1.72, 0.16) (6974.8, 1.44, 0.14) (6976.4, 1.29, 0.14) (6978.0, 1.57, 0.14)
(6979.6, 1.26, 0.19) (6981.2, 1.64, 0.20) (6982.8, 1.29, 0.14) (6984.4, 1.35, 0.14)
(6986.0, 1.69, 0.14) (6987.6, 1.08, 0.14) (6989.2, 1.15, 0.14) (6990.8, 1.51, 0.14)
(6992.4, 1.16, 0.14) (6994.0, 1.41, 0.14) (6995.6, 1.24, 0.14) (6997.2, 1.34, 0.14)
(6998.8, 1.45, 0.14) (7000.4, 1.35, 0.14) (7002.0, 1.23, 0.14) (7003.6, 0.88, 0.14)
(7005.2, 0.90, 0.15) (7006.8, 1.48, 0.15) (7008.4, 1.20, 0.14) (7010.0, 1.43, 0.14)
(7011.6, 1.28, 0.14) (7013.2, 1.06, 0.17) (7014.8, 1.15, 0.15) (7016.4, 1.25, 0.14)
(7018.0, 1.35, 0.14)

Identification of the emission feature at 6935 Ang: Mg II 2798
